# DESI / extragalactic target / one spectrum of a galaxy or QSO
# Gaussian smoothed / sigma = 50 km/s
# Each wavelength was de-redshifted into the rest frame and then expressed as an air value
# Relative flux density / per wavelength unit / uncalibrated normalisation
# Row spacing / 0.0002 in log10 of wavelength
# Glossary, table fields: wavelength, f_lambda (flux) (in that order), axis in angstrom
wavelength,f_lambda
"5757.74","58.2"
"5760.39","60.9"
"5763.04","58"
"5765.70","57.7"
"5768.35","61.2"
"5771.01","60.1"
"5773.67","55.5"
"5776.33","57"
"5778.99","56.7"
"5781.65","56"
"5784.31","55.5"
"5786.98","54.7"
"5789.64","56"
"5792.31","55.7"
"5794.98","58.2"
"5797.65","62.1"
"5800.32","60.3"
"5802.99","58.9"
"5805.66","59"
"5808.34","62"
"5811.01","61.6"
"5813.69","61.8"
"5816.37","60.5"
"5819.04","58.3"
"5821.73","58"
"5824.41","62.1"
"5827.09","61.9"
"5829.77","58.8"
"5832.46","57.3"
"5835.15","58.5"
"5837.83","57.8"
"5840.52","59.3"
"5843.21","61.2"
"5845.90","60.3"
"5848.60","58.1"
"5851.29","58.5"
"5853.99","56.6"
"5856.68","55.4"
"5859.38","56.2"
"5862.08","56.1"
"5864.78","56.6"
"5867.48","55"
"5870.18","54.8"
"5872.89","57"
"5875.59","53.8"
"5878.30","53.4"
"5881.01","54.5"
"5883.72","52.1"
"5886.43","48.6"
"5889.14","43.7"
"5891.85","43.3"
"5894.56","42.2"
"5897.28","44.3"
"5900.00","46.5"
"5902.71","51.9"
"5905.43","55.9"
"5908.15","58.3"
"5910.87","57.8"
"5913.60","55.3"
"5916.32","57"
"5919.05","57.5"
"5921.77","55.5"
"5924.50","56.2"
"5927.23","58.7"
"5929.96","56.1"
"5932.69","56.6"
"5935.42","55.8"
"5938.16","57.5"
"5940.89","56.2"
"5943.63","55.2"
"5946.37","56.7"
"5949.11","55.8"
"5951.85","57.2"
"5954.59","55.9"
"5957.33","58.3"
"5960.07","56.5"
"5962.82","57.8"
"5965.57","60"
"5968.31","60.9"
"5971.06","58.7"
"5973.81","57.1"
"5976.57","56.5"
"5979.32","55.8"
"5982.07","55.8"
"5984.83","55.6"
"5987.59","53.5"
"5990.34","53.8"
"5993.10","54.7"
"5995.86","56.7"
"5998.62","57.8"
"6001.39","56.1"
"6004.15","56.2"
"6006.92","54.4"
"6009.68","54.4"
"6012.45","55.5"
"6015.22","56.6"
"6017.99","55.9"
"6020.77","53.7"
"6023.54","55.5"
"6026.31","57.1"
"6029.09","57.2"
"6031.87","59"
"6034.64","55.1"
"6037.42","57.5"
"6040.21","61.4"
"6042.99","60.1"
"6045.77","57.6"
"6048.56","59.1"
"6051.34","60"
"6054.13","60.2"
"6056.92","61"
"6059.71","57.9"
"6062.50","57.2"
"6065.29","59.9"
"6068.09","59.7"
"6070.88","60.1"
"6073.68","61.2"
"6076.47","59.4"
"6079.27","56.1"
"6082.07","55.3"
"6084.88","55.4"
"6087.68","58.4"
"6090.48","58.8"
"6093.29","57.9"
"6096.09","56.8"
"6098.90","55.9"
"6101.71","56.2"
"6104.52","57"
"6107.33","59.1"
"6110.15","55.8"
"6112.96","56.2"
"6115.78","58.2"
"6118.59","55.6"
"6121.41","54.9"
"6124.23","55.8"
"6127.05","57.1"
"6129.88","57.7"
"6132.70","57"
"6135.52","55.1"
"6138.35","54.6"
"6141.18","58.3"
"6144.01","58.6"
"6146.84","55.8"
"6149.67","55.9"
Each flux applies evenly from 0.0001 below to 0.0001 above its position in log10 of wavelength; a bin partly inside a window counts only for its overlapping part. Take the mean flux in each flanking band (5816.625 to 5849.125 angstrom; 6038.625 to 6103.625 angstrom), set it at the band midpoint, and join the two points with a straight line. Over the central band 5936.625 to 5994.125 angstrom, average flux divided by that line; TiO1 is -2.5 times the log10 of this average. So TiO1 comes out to 0.042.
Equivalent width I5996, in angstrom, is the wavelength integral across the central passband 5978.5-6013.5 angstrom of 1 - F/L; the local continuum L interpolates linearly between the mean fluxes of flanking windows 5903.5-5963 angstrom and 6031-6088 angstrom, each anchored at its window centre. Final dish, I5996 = 1.4 angstrom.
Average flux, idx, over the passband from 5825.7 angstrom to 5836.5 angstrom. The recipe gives 59.2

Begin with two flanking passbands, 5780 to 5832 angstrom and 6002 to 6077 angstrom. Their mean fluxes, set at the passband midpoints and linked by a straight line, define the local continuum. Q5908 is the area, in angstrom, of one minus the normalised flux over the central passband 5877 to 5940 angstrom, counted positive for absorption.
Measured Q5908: 5.9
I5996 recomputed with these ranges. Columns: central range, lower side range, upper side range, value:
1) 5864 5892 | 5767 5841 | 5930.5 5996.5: 2.6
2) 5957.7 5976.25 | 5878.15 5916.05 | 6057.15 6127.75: -1.8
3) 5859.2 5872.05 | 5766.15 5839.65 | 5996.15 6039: 0.5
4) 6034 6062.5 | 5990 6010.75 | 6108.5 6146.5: -1.6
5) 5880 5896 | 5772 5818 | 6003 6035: 2.8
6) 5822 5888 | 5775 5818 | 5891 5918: -2.5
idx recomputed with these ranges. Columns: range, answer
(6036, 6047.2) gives 59.1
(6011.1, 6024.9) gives 55.4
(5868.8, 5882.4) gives 54.7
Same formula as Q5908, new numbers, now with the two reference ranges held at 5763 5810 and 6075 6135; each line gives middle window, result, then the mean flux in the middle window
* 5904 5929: 0.3 angstrom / 56.9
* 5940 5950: 0.3 angstrom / 55.9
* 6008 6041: 0.4 angstrom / 56.5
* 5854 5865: 0.3 angstrom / 56.1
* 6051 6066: -0.6 angstrom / 59.3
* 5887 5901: 3.3 angstrom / 44.2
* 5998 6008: 0.2 angstrom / 56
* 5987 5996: 0.4 angstrom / 54.5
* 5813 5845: -0.9 angstrom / 59.6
